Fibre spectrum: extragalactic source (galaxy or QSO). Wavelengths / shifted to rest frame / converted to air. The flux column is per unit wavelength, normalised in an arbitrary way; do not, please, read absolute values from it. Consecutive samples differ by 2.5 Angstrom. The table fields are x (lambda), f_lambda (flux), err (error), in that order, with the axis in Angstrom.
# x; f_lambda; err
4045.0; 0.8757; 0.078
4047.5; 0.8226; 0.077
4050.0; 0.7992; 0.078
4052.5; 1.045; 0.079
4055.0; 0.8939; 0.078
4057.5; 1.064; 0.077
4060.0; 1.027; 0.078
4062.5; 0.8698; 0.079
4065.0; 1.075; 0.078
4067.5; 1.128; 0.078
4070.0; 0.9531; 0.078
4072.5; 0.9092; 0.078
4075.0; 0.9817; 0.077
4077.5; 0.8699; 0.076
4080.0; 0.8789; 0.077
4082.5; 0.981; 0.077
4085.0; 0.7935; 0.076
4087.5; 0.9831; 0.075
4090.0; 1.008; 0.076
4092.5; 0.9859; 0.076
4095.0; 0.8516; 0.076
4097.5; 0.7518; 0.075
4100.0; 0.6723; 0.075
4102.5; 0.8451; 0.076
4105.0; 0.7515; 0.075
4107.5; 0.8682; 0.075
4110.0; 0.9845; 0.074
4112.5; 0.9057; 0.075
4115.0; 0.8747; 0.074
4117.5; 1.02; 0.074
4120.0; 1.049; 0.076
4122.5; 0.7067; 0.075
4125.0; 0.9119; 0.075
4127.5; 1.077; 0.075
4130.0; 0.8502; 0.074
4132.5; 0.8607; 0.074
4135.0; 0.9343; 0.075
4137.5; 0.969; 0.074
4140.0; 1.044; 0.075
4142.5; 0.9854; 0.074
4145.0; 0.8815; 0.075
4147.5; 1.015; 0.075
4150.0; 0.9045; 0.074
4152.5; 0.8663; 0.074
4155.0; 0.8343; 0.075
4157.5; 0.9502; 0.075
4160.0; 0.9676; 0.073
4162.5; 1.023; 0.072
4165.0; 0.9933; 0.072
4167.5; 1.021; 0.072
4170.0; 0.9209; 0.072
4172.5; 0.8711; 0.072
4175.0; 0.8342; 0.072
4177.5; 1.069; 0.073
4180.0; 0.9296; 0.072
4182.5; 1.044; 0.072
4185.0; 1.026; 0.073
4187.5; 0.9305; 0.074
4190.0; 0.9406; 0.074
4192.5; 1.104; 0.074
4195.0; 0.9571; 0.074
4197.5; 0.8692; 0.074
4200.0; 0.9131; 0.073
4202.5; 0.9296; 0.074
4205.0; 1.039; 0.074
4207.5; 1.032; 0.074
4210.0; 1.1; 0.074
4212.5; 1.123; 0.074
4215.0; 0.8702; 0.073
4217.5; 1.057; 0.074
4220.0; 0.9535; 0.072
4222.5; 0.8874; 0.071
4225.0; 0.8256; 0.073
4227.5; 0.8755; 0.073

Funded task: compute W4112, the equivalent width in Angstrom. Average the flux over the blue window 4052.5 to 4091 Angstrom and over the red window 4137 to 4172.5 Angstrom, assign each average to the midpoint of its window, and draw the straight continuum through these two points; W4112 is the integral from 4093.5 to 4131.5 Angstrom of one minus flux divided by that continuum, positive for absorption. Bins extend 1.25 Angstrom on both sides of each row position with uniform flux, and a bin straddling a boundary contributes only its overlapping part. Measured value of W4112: 3.3 Angstrom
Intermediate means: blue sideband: 0.963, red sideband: 0.952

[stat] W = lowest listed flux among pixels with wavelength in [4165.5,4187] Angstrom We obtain 0.8342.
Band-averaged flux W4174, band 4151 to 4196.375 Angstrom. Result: 0.96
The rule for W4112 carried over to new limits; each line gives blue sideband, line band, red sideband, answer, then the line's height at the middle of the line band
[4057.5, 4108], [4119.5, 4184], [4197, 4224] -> 0.6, 0.95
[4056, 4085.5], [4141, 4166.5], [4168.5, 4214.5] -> 0.8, 0.974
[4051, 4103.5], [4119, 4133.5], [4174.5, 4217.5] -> 0.7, 0.955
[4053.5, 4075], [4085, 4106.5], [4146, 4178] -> 2.7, 0.974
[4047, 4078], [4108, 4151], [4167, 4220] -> 1.4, 0.971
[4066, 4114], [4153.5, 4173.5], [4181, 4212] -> 0.4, 0.965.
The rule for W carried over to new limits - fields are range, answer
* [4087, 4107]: 0.6723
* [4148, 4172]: 0.8343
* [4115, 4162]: 0.7067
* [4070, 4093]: 0.7935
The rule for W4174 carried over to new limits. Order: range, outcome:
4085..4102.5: 0.867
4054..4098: 0.948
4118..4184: 0.944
